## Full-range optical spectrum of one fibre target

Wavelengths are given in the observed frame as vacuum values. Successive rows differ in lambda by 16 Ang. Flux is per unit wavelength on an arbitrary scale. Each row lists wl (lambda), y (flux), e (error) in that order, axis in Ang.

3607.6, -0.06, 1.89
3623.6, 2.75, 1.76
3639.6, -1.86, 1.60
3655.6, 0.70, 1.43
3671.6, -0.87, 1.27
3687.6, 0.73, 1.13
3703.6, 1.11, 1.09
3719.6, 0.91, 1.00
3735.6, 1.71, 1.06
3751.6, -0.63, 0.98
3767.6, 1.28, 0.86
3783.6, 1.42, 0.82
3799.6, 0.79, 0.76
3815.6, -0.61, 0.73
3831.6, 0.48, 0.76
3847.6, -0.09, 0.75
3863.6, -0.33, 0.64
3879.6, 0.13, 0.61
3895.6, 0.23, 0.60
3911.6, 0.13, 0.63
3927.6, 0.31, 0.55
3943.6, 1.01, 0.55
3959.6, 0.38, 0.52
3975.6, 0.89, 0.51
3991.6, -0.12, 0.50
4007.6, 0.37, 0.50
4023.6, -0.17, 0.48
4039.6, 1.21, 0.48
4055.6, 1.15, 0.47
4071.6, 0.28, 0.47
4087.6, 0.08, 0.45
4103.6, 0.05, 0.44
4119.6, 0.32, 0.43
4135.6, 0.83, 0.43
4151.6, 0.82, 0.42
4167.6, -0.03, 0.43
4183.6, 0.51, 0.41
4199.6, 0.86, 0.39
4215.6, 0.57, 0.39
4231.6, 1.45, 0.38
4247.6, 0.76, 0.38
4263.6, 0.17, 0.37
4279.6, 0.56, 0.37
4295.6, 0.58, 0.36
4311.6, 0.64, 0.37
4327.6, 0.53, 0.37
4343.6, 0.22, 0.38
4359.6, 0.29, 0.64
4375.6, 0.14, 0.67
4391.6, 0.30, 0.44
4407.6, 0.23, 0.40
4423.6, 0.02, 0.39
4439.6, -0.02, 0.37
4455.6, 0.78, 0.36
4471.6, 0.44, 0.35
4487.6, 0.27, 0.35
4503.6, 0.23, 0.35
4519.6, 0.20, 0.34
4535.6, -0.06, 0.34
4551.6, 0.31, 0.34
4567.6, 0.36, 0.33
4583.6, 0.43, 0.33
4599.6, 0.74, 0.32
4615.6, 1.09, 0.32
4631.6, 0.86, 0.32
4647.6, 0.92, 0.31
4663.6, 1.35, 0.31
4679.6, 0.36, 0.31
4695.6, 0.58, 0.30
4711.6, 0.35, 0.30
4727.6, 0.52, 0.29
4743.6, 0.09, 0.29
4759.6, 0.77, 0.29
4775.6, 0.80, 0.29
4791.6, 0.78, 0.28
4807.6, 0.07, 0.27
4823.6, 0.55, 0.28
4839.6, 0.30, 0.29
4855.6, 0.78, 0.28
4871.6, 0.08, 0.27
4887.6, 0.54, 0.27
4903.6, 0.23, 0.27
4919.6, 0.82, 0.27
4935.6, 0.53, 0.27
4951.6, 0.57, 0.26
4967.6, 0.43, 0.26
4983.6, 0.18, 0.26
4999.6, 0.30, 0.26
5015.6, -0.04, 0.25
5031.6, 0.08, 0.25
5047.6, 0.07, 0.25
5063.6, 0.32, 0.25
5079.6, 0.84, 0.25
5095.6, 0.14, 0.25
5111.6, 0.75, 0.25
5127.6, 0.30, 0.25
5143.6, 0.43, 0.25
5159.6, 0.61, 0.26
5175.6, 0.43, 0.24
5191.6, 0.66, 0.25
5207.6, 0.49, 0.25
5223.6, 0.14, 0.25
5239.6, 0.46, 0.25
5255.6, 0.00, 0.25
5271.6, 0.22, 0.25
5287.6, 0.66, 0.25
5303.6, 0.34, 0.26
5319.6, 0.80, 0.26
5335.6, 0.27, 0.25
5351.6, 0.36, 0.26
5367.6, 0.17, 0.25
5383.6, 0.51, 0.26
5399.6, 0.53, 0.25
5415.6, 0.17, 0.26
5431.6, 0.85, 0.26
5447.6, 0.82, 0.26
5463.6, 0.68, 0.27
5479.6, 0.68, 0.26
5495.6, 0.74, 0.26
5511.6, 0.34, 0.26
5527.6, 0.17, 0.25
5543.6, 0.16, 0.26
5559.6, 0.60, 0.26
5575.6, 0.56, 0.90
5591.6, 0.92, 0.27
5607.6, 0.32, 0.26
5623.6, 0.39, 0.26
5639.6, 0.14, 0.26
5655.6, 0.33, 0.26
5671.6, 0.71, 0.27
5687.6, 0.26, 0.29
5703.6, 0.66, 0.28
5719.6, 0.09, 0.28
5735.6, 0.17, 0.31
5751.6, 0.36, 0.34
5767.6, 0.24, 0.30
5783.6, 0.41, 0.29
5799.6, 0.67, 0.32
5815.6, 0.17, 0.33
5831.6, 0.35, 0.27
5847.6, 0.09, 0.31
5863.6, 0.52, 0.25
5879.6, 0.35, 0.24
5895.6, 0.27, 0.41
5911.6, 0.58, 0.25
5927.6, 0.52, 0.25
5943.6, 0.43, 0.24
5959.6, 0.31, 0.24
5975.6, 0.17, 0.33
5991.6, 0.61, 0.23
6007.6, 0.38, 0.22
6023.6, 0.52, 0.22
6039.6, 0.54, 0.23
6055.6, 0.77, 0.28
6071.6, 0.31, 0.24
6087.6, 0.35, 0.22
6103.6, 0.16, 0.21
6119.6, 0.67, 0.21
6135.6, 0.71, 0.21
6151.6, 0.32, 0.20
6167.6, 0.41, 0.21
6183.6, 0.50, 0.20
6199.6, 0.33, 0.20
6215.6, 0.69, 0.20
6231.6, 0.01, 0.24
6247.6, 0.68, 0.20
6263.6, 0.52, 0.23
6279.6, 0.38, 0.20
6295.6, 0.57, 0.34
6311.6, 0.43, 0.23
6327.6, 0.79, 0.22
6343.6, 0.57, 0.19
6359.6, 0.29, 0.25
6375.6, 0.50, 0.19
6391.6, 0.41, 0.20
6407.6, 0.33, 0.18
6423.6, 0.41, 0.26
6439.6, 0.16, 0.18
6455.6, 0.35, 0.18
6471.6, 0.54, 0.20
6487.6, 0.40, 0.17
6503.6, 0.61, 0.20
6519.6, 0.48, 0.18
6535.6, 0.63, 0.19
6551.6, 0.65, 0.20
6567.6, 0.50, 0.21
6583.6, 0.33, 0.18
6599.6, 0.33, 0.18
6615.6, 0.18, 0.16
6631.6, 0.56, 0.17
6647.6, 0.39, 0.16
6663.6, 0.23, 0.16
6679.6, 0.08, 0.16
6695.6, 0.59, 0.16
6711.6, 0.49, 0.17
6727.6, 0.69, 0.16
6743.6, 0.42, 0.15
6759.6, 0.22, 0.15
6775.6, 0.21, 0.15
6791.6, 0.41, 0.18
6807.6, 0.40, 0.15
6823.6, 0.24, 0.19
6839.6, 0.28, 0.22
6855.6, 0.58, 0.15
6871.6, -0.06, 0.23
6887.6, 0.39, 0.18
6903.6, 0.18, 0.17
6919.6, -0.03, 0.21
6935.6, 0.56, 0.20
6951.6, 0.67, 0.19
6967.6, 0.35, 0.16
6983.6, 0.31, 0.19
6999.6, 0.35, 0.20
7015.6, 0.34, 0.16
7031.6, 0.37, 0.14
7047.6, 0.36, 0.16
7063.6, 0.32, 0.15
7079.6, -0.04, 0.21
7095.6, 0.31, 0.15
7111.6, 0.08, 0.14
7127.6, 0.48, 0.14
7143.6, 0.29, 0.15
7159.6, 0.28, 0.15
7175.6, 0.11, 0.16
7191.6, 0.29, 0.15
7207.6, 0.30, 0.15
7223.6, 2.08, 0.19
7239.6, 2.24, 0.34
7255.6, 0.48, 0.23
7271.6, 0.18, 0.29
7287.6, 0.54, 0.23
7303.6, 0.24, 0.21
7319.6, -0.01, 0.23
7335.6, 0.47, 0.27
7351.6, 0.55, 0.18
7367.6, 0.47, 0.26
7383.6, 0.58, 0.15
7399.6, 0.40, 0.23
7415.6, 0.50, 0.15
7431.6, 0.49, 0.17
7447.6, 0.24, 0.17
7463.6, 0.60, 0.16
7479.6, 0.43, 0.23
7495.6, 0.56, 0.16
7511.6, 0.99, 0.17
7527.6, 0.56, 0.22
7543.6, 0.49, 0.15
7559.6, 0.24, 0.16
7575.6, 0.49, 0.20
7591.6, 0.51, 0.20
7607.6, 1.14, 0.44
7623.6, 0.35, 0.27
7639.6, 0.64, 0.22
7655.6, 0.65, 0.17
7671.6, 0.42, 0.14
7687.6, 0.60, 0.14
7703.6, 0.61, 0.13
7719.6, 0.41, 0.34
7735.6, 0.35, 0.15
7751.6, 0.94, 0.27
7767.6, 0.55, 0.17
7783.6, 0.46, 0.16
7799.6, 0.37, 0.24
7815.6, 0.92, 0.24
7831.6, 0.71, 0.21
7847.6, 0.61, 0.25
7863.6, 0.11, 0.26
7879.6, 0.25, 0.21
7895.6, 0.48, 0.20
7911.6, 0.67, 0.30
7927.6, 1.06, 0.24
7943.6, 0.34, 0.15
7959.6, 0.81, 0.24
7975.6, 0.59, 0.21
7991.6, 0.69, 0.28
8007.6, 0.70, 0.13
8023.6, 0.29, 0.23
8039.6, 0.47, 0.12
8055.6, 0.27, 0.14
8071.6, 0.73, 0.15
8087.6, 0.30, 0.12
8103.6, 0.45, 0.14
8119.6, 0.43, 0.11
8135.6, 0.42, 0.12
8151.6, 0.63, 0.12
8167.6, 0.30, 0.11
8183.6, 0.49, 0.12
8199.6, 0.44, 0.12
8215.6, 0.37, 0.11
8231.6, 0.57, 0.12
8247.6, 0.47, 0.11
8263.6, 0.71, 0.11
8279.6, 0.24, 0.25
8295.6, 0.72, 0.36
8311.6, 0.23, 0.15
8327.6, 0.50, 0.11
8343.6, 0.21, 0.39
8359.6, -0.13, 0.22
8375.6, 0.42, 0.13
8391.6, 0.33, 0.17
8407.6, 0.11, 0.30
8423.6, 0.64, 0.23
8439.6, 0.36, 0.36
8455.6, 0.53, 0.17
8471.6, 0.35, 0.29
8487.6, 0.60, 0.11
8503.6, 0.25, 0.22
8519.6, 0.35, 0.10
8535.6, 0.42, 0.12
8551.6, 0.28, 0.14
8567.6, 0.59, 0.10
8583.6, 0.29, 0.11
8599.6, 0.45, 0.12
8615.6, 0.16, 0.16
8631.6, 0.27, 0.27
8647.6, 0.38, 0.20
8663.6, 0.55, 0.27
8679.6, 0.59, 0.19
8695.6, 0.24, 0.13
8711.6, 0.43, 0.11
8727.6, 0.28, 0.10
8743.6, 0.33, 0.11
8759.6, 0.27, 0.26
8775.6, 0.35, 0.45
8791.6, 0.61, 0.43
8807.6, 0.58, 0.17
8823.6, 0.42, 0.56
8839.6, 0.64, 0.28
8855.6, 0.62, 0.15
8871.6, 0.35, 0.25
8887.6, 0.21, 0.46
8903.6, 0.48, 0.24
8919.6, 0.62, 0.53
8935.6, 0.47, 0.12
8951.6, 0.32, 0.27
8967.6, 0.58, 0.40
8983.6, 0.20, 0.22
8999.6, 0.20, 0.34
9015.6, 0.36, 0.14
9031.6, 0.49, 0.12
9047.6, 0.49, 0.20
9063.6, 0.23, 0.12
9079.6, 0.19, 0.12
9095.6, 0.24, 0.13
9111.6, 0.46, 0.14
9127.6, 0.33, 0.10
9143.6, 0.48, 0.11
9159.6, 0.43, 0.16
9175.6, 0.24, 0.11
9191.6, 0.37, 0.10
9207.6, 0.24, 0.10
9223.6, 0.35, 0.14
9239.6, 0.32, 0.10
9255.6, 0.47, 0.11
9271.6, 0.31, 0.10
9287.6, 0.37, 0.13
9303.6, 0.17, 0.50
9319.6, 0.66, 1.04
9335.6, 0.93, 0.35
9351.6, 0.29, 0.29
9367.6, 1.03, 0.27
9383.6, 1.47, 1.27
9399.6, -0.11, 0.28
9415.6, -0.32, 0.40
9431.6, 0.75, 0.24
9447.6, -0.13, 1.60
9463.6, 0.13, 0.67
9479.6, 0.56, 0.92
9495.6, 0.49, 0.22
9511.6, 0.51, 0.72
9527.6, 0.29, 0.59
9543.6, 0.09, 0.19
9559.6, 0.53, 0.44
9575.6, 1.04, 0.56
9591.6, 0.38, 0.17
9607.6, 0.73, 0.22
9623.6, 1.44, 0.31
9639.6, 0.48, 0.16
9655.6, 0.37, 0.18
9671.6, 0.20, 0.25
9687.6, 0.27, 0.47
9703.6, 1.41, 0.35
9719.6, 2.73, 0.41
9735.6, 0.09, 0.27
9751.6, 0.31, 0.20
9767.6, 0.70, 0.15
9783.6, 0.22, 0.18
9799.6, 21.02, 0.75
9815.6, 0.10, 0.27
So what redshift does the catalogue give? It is 0.939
